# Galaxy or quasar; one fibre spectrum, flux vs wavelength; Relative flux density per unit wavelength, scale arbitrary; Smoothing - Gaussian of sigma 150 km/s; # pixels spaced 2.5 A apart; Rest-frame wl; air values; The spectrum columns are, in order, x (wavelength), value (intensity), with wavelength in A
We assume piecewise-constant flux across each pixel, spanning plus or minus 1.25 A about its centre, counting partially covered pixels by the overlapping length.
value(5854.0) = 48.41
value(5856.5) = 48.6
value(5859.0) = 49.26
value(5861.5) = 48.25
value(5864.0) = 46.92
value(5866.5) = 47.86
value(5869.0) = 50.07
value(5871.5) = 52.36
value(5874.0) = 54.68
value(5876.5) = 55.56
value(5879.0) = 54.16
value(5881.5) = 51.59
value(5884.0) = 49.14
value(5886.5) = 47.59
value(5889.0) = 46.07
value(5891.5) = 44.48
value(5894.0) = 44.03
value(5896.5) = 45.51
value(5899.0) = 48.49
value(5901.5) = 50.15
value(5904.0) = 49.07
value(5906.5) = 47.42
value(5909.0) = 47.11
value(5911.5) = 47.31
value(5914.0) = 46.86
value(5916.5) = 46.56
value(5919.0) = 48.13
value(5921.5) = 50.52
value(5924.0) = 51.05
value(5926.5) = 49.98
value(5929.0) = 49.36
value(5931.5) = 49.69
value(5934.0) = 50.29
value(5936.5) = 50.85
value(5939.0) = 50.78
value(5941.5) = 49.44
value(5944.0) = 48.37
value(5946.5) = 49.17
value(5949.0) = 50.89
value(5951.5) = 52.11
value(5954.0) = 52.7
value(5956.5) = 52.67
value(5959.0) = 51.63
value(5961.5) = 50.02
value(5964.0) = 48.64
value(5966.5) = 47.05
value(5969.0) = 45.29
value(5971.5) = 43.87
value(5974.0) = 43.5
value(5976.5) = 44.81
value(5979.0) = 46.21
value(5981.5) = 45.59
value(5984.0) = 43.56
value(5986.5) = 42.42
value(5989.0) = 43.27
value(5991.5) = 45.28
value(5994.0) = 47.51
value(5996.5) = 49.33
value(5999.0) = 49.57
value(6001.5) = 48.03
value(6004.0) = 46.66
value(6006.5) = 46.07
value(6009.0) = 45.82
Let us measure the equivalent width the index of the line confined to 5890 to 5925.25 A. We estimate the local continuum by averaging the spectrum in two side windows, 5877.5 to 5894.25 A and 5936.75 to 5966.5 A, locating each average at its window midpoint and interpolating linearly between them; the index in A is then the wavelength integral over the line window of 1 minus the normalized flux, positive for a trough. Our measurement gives 1.1 A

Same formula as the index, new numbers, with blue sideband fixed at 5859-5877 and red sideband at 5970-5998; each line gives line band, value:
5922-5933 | -0.5 A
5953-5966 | -1.3 A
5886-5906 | 0.9 A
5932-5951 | -1.2 A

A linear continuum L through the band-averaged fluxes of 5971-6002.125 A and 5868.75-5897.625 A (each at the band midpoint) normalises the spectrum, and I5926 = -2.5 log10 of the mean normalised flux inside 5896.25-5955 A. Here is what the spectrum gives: -0.030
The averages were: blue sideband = 49.6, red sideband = 45.6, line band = 49.3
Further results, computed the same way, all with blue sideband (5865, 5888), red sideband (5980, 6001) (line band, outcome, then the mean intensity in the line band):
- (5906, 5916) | 0.06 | 47.1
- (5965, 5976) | 0.04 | 45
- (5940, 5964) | -0.06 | 50.7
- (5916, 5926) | 0.00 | 49.3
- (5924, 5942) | -0.03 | 50.2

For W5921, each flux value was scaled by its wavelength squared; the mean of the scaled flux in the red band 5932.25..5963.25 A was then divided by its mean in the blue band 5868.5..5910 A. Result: 1.0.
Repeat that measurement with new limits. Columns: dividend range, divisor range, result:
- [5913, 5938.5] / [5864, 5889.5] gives 0.99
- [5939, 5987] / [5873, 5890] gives 0.96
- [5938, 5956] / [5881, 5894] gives 1.09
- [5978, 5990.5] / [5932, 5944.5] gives 0.90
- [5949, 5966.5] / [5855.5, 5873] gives 1.07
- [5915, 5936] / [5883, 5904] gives 1.06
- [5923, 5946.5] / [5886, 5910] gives 1.08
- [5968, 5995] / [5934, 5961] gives 0.89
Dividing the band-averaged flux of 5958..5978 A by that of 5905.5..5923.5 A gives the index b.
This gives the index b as 1.0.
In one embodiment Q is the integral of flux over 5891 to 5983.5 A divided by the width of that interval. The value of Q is 48.4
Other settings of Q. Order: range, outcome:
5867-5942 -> 49.3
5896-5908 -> 48.3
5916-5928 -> 49.4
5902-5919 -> 47.6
